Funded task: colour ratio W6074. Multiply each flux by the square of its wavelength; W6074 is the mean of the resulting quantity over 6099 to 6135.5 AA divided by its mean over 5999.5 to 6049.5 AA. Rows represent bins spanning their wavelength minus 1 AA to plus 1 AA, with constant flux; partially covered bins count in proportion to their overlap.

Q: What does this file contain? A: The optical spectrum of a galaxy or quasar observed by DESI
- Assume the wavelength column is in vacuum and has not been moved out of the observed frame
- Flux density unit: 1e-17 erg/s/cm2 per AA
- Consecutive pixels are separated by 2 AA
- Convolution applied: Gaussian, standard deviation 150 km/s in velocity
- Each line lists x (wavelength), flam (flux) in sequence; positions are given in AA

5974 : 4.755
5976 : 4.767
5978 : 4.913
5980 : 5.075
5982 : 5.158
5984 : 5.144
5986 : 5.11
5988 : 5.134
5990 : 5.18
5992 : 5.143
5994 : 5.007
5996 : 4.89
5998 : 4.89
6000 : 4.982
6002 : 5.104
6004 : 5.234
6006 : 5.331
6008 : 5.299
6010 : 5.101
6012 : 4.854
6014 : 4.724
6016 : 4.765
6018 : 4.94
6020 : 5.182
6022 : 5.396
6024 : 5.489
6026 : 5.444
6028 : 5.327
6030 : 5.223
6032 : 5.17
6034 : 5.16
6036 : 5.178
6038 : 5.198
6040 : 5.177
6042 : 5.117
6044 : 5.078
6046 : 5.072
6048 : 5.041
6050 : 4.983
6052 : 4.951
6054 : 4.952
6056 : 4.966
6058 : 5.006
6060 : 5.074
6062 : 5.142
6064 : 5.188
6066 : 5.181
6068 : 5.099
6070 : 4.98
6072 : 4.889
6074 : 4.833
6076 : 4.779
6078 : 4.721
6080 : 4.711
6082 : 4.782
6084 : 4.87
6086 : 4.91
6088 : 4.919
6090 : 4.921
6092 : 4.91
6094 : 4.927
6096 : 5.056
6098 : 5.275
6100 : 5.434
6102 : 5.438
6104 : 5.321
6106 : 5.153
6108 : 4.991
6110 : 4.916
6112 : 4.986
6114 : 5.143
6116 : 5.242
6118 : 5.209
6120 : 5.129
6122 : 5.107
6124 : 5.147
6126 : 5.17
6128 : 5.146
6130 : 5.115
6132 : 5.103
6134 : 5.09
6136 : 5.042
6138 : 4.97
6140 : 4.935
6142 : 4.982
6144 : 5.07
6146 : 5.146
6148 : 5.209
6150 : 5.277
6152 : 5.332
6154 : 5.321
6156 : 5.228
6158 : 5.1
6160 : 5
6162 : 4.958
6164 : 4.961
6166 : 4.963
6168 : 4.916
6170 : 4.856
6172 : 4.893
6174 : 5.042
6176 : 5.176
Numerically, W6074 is 1.03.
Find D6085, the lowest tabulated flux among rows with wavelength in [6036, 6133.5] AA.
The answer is 4.711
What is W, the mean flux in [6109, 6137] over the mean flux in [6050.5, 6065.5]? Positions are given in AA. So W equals 1.0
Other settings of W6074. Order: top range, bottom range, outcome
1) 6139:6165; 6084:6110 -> 1.02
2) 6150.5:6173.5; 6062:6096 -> 1.05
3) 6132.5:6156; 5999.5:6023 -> 1.06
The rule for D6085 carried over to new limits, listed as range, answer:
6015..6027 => 4.765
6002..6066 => 4.724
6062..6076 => 4.779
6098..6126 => 4.916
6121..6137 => 5.042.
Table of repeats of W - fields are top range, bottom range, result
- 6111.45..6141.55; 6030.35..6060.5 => 1.00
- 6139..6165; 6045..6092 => 1.03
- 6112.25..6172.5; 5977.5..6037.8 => 0.99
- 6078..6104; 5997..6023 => 0.99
